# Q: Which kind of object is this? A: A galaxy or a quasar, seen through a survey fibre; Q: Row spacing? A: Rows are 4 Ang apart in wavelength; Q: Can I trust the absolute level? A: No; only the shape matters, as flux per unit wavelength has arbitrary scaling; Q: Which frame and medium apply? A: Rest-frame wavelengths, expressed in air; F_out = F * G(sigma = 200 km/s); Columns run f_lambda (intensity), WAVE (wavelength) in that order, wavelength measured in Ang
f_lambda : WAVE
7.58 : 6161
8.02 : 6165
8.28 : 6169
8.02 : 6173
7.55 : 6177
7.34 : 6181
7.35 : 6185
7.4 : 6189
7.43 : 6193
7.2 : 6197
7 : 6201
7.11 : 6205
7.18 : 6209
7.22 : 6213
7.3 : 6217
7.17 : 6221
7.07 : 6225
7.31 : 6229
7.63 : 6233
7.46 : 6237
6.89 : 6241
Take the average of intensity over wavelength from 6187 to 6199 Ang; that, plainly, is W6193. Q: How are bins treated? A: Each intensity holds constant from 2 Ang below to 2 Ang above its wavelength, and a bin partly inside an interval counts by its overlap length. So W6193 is 7.34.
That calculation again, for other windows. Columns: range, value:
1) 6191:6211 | 7.18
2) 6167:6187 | 7.71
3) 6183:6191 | 7.38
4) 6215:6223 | 7.23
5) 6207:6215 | 7.2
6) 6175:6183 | 7.45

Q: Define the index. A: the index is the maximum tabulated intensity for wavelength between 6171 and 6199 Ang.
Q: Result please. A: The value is 8.02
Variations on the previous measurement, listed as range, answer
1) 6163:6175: 8.28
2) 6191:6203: 7.43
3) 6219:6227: 7.17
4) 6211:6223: 7.3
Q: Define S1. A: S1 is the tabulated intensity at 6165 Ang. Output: 8.02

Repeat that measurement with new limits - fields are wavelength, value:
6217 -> 7.3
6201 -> 7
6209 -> 7.18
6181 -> 7.34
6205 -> 7.11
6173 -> 8.02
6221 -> 7.17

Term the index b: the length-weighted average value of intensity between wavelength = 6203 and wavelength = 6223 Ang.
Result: 7.2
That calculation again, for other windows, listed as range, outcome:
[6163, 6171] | 8.15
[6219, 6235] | 7.29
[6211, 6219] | 7.26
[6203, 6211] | 7.14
